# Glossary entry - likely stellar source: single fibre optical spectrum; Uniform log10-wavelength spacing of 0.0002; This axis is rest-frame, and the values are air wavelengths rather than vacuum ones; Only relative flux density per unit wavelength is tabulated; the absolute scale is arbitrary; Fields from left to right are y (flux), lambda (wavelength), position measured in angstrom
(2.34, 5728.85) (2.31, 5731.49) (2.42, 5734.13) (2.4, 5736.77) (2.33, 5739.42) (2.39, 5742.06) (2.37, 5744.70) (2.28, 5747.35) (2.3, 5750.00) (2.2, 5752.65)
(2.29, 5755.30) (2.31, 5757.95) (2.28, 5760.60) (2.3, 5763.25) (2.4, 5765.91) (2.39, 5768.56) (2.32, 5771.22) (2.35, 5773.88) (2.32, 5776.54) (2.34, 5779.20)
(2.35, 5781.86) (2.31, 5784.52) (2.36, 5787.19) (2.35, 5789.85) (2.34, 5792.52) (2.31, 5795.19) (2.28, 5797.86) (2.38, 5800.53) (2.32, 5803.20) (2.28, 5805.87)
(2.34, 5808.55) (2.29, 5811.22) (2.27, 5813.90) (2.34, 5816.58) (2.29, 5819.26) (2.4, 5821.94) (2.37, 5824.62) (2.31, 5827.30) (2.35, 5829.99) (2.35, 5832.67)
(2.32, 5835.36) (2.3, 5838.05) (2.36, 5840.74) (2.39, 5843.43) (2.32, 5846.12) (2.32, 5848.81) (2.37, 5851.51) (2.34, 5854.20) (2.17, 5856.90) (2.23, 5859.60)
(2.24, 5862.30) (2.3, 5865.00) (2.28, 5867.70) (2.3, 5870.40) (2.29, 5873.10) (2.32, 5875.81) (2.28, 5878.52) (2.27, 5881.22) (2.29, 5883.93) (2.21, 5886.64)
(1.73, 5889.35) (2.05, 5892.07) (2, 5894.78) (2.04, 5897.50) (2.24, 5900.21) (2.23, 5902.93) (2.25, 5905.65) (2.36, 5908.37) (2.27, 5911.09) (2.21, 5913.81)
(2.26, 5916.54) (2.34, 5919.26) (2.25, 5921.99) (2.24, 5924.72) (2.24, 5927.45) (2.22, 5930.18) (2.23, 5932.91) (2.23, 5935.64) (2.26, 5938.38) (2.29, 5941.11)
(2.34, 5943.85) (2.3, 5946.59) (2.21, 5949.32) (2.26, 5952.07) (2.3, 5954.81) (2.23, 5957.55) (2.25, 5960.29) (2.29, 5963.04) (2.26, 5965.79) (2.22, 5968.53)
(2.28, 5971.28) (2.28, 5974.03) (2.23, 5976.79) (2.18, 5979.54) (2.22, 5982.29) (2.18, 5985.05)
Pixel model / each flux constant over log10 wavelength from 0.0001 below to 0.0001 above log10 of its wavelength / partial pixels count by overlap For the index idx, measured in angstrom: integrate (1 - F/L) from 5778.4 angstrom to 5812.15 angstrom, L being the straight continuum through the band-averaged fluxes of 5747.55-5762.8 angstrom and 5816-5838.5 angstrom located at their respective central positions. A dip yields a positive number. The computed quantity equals -0.2 angstrom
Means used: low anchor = 2.28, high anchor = 2.34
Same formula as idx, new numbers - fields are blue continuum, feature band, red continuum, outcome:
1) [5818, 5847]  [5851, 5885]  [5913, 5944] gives 0.4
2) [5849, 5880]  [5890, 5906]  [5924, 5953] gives 1.1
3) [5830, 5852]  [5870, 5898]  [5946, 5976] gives 1.8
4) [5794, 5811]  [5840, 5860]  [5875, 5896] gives -0.9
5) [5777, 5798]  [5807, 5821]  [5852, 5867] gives 0.0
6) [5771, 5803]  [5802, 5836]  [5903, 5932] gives -0.1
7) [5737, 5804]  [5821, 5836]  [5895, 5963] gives -0.3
